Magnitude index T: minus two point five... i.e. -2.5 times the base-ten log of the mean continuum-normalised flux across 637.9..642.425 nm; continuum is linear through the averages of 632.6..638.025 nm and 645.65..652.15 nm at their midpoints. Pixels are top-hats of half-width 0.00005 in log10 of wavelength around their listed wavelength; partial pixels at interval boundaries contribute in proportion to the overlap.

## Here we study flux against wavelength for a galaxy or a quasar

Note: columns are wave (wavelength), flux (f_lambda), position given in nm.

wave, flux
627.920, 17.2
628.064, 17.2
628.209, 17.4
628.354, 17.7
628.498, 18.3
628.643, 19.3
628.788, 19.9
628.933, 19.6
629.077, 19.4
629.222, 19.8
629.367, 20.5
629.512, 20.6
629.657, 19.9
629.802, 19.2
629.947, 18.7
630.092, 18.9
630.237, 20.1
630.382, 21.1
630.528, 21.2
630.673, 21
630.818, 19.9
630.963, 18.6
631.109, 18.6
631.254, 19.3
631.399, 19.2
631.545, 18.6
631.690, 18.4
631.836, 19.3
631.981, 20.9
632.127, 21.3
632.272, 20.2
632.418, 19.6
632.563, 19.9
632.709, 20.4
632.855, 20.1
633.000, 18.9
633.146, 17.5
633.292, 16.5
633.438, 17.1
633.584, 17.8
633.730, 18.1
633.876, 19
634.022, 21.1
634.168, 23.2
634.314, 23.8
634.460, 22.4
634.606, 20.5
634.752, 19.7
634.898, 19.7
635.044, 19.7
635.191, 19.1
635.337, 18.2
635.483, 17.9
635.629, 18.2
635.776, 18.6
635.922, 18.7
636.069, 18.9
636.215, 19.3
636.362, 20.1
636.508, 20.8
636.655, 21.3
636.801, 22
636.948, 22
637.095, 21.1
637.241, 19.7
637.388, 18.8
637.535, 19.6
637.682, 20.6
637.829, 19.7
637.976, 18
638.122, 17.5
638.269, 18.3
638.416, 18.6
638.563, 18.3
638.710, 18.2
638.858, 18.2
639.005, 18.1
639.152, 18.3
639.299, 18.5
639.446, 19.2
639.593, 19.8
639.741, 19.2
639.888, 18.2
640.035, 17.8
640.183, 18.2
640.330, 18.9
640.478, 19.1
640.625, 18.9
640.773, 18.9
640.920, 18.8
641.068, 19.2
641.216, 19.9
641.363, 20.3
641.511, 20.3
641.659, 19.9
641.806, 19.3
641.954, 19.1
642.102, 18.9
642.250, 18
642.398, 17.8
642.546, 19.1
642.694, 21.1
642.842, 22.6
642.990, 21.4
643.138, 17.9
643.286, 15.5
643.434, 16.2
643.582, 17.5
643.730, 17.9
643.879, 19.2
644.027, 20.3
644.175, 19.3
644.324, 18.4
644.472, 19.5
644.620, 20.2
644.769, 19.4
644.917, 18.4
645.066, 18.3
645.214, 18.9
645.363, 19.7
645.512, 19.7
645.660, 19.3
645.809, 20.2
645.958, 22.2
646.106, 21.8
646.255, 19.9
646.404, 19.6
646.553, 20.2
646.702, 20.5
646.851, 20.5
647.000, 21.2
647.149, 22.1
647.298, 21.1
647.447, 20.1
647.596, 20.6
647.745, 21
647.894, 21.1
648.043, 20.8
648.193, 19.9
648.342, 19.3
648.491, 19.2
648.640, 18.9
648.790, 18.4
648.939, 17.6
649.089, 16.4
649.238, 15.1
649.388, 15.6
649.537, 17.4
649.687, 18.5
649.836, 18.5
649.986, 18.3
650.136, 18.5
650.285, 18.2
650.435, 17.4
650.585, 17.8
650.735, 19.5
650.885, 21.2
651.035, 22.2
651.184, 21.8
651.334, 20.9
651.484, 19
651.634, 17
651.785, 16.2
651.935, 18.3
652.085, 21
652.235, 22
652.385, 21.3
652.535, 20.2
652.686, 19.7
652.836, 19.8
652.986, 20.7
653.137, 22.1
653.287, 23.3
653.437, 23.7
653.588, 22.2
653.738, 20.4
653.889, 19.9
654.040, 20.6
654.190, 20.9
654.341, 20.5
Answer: 0.05 mag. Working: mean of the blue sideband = 19.7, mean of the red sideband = 19.4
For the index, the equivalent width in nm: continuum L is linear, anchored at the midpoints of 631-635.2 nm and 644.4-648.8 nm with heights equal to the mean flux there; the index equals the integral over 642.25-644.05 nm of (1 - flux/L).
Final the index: 0.11 nm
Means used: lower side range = 19.6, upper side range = 20.1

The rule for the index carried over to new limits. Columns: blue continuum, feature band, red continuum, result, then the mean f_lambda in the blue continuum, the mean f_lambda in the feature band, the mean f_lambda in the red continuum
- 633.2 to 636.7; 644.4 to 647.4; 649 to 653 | -0.16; 19.5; 20.1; 19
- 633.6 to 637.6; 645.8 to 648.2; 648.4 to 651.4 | -0.24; 20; 20.8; 18.6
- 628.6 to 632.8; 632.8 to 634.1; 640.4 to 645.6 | 0.08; 19.8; 18.4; 19.1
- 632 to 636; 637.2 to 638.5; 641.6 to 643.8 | 0.02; 19.5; 19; 18.8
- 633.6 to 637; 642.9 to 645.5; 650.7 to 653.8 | 0.20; 20.1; 18.8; 20.6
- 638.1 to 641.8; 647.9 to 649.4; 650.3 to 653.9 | 0.11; 18.9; 18.4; 20.3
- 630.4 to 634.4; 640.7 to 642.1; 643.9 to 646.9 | 0.02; 19.6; 19.5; 19.8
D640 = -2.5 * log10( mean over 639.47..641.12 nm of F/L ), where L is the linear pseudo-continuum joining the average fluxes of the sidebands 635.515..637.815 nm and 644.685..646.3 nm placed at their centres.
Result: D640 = 0.06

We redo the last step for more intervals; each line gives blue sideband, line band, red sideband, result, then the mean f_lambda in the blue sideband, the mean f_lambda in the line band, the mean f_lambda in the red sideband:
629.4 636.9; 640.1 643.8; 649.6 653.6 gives 0.05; 19.7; 19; 19.9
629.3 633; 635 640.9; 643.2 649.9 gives 0.03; 19.8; 19.1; 19.2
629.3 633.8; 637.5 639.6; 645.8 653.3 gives 0.05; 19.4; 18.7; 19.7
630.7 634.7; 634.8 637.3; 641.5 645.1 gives -0.02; 19.7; 19.7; 19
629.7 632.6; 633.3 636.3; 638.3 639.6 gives -0.02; 19.7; 19.5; 18.5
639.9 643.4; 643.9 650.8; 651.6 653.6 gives 0.03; 19.1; 19.3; 20.6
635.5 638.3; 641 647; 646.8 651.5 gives 0.00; 19.6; 19.5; 19.3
